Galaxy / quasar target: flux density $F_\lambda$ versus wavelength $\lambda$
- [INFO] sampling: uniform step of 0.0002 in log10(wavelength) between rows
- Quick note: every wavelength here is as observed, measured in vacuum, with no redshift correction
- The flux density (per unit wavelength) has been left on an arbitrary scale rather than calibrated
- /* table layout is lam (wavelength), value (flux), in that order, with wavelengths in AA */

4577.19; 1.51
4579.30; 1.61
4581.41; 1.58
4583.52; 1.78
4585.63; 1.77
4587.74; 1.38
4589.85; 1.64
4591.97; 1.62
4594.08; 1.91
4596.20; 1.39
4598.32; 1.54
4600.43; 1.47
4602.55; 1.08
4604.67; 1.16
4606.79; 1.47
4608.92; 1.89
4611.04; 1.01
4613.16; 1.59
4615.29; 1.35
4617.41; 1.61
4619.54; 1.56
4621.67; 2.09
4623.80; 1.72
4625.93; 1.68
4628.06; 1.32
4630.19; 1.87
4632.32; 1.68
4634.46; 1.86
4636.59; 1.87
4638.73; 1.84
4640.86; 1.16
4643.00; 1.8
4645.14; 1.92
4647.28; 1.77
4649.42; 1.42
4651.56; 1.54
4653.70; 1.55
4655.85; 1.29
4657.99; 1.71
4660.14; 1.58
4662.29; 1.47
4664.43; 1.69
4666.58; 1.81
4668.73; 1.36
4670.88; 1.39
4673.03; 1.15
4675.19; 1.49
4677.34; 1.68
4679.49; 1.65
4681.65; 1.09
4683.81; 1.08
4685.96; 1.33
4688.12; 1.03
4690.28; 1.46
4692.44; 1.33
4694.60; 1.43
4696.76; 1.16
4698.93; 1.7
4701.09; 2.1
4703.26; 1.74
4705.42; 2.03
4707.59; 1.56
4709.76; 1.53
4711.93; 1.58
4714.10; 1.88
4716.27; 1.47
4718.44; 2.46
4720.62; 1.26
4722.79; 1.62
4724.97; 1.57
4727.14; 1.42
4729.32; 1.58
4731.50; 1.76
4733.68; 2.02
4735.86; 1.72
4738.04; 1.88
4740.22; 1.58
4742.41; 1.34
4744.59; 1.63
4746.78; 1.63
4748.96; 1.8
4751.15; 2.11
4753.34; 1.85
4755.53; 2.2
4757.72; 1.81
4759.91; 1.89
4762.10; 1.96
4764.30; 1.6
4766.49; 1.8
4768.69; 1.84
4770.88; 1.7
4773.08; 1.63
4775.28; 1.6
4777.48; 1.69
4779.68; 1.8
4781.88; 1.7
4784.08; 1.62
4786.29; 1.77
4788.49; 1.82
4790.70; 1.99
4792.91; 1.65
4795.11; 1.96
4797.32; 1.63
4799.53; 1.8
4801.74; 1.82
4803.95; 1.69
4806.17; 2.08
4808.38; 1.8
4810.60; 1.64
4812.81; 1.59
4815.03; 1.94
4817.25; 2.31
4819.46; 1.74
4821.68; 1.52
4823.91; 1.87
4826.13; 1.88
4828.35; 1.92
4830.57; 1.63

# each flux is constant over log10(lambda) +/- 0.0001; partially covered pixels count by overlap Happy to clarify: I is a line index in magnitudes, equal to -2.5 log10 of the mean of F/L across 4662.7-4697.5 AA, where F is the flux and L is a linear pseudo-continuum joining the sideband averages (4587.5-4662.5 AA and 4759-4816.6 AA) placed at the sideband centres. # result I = 0.19 mag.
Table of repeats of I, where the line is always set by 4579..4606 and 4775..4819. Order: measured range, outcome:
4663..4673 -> 0.08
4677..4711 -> 0.12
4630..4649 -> -0.09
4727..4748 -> 0.03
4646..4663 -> 0.04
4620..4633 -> -0.10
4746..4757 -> -0.11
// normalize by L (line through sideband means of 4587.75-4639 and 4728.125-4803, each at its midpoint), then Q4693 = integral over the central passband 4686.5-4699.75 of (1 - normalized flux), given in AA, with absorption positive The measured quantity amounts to 2.7 AA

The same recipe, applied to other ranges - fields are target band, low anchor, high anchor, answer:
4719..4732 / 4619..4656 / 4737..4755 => 1.25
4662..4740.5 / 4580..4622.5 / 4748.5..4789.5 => 5.85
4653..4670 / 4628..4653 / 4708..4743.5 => 1.25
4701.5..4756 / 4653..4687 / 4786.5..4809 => -3.48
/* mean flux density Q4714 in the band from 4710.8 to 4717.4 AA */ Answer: 1.65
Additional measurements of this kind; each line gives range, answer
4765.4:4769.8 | 1.82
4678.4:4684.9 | 1.28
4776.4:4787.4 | 1.72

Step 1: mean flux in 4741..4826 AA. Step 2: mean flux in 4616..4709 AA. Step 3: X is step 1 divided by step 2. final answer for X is 1.14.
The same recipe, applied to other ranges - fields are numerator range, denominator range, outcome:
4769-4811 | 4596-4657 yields 1.12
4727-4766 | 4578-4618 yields 1.17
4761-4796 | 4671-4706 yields 1.21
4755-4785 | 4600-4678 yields 1.13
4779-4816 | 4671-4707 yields 1.22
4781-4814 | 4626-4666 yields 1.08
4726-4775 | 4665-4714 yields 1.18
